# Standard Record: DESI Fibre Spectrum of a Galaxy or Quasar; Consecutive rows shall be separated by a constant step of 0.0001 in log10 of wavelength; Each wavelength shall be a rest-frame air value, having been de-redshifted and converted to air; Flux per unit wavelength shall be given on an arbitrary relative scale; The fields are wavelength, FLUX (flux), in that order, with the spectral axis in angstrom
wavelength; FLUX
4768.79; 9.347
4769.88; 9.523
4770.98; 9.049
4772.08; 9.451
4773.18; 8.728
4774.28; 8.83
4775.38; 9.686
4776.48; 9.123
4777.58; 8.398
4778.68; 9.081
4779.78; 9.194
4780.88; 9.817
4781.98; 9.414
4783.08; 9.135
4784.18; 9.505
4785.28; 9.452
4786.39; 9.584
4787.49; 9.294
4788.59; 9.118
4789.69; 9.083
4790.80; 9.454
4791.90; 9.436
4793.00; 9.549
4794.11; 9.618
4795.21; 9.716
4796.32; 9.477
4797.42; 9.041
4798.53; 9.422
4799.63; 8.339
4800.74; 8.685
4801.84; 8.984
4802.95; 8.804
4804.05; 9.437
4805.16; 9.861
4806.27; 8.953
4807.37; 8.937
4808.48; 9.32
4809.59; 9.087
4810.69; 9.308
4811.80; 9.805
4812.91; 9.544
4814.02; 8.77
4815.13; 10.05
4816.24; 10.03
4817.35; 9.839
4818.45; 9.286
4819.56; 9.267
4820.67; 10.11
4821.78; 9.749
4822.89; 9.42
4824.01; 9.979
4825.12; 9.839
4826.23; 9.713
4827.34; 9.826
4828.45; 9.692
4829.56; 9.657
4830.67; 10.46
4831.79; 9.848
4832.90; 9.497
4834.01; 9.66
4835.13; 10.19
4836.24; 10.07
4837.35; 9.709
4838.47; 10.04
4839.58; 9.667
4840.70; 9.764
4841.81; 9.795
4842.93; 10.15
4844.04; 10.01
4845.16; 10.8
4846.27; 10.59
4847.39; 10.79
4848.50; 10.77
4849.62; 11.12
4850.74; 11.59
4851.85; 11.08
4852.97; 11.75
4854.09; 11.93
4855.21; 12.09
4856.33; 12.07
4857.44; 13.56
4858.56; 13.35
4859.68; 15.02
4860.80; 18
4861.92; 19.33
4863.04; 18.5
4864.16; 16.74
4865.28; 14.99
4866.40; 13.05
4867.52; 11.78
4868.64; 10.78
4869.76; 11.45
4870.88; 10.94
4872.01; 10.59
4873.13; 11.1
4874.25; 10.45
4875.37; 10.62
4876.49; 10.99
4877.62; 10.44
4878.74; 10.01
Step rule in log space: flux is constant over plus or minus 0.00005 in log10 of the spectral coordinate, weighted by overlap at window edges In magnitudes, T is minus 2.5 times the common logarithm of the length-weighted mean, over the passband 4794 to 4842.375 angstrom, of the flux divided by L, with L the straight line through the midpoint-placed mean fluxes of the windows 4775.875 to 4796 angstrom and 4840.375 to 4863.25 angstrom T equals 0.14 mag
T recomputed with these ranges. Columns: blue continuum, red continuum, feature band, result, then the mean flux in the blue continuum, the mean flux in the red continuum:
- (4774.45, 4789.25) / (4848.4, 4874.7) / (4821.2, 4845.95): 0.184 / 9.28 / 13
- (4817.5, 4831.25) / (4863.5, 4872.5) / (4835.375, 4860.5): 0.010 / 9.75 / 12.6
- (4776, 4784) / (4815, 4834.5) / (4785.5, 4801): 0.009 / 9.19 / 9.77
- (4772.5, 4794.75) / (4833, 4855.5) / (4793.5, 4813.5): 0.052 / 9.28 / 10.5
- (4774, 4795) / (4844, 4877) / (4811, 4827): 0.120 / 9.32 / 12.6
